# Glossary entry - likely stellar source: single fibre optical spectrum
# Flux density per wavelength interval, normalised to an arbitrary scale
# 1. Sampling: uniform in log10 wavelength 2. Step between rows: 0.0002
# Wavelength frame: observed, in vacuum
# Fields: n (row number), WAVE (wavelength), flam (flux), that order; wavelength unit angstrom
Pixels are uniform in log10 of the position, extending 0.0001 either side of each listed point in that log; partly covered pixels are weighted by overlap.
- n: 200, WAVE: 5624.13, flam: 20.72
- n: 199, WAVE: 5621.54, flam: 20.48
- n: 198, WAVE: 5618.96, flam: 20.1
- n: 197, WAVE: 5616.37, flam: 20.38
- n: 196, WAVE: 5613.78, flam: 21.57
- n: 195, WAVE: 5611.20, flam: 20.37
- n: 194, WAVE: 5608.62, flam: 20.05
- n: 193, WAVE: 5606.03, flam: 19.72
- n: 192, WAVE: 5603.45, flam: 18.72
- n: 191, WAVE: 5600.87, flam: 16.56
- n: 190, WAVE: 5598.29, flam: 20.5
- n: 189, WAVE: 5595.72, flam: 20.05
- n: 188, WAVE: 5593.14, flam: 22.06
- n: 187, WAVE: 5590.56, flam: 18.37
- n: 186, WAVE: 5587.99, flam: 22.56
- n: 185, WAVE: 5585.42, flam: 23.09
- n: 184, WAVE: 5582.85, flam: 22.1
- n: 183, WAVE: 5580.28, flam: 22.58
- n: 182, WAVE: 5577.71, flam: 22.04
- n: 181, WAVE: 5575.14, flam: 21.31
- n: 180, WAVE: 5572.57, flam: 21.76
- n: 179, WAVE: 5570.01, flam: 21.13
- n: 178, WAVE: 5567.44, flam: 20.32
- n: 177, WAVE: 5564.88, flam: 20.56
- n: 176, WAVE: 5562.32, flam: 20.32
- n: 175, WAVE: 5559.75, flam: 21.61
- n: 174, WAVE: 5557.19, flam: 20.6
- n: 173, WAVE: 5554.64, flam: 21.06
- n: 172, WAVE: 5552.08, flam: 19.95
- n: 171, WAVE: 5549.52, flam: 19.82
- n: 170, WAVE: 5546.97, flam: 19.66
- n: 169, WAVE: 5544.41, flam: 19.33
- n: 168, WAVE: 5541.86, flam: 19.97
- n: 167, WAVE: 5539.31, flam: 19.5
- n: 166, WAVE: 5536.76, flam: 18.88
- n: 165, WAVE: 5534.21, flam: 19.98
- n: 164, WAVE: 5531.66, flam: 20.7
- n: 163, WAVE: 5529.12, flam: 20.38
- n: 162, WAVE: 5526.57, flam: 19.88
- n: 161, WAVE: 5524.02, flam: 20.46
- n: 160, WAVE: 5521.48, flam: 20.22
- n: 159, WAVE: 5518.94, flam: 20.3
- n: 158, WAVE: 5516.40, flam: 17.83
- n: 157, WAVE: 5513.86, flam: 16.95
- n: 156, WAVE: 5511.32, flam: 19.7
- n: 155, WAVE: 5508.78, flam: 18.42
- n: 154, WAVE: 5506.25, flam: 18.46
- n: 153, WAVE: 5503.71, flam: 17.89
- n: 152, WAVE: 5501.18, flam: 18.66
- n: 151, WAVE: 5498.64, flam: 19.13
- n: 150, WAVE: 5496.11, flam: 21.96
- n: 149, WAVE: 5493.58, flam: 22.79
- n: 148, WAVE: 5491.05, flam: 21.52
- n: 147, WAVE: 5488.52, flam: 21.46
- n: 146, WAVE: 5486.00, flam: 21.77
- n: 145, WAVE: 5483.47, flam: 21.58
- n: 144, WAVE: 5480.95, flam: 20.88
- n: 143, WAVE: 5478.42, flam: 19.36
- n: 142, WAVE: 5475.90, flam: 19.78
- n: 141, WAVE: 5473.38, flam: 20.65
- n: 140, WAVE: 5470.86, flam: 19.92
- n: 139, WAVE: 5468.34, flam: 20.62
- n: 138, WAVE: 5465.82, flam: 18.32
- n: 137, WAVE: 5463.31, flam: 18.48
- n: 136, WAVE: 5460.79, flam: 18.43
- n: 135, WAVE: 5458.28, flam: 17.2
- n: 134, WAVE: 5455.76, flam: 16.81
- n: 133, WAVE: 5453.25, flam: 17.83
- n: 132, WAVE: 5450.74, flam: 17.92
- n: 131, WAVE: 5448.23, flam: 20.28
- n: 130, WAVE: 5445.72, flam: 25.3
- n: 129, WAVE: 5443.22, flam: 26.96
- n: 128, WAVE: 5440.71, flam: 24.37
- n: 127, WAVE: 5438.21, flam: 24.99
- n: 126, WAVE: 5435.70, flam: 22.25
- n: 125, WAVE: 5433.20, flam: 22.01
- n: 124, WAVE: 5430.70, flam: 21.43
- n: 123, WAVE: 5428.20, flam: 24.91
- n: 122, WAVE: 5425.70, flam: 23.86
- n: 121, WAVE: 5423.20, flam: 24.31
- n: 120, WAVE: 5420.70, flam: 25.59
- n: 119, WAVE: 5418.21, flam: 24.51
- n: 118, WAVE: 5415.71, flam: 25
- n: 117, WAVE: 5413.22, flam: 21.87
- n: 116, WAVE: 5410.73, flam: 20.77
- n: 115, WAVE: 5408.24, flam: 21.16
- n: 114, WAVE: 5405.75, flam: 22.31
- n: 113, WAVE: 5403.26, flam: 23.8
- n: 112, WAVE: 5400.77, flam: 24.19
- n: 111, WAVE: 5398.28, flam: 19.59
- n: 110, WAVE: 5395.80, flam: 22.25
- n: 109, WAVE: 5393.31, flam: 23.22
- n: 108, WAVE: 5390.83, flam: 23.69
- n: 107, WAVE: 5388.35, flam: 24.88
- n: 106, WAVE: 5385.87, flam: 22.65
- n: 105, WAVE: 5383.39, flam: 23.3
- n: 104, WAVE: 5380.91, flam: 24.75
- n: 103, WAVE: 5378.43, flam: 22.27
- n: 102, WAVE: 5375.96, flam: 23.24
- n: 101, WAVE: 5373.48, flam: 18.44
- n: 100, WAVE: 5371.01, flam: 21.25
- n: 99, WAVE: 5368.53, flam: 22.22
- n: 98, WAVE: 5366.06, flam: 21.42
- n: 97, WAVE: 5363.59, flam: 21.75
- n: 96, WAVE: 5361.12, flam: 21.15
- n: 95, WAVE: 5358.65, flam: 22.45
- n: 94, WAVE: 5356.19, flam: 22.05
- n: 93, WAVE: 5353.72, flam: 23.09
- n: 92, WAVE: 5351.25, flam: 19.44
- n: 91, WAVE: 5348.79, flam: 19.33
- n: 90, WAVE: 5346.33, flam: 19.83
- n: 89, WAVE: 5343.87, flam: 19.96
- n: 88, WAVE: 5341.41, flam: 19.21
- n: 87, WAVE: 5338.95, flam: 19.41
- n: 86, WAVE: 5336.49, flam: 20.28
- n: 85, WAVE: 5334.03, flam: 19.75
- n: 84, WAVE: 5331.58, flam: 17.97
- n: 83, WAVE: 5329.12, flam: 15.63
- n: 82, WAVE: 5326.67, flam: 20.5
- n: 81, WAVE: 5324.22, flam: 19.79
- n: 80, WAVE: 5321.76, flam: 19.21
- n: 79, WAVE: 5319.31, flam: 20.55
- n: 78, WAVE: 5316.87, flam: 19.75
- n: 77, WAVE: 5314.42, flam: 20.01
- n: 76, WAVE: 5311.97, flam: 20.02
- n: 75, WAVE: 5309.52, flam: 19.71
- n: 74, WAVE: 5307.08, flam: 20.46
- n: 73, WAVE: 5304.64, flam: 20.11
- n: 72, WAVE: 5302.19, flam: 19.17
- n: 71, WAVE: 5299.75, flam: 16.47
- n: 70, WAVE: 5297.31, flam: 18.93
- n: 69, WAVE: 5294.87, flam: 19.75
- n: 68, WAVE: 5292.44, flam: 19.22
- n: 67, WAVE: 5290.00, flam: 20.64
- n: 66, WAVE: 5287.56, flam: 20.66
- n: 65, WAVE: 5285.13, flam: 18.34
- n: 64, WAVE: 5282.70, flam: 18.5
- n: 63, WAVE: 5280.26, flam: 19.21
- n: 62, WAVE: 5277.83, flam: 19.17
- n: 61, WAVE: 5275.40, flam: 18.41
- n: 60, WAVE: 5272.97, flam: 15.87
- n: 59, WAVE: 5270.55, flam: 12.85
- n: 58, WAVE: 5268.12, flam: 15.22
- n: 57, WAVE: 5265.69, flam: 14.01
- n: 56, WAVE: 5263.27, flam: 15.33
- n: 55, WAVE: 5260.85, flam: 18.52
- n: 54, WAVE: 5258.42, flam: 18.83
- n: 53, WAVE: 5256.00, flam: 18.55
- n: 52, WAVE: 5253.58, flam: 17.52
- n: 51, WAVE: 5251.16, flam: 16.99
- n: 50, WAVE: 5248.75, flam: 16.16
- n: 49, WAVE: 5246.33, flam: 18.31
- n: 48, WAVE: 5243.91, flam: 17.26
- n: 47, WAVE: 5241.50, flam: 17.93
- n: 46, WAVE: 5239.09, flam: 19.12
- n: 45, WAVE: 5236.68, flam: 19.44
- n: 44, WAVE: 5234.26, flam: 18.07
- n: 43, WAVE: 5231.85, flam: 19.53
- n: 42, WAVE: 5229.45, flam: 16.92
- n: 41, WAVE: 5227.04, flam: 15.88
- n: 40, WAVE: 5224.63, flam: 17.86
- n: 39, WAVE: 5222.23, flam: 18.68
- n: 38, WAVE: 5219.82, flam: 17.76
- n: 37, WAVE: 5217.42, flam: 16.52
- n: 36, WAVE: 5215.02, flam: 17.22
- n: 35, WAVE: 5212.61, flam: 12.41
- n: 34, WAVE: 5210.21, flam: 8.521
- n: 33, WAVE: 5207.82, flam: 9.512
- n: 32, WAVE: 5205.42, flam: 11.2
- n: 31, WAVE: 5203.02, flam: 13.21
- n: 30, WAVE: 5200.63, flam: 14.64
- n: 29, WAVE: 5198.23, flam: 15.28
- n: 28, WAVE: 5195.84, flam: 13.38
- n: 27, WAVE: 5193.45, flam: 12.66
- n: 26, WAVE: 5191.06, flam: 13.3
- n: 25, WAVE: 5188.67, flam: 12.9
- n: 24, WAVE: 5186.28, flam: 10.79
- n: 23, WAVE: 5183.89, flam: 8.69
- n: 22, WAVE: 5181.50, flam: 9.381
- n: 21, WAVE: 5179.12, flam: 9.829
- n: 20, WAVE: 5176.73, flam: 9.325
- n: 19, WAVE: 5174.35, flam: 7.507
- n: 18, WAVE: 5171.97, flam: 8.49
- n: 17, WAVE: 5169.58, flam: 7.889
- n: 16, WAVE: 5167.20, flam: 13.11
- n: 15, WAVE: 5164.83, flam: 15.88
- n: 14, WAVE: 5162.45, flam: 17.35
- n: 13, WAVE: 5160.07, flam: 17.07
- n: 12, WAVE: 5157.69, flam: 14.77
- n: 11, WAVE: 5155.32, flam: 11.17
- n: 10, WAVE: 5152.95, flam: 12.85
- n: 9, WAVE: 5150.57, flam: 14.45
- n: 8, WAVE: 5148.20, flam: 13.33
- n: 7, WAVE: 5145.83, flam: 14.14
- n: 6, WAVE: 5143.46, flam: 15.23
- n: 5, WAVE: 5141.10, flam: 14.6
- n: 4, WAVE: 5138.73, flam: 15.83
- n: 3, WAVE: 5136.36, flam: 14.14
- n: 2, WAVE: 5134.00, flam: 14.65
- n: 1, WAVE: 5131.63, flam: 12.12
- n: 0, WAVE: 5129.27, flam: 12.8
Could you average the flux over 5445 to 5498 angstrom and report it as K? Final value 20.1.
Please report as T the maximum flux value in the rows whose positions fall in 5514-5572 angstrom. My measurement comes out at 21.61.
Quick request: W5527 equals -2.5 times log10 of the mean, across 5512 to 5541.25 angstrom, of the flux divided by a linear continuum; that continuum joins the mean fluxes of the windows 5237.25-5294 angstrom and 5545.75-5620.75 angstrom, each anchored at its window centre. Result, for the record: 0.03 mag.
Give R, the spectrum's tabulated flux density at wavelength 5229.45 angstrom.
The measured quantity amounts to 16.92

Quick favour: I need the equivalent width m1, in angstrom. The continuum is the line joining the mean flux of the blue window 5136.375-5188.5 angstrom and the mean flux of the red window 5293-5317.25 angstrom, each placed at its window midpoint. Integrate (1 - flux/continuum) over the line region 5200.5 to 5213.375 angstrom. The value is 2.9 angstrom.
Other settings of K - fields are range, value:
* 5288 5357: 19.6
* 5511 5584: 20.3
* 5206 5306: 17.3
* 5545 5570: 20.4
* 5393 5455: 22.8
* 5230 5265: 17.9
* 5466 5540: 20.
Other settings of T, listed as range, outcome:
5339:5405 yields 24.88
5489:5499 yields 22.79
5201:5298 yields 20.66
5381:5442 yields 25.59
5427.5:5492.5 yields 26.96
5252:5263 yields 18.83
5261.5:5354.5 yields 23.09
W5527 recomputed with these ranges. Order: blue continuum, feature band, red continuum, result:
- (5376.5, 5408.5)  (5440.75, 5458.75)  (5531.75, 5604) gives 0.07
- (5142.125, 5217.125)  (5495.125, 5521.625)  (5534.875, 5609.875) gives 0.01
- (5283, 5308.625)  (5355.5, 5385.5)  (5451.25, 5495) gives -0.13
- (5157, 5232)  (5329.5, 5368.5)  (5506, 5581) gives -0.24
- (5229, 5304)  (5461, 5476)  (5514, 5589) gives 0.01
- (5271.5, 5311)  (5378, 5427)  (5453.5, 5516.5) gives -0.20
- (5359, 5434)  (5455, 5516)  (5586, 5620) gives 0.11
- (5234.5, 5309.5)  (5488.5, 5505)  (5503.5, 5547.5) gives -0.06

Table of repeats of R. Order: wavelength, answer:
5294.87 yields 19.75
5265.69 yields 14.01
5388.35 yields 24.88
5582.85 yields 22.1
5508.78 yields 18.42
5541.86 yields 19.97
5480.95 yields 20.88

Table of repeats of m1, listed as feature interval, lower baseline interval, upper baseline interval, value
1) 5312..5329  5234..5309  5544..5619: -1.1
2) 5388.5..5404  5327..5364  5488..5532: -2.3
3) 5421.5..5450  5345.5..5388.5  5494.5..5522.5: -4.4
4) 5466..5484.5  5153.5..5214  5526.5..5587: -1.4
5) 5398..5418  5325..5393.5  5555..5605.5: -1.4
